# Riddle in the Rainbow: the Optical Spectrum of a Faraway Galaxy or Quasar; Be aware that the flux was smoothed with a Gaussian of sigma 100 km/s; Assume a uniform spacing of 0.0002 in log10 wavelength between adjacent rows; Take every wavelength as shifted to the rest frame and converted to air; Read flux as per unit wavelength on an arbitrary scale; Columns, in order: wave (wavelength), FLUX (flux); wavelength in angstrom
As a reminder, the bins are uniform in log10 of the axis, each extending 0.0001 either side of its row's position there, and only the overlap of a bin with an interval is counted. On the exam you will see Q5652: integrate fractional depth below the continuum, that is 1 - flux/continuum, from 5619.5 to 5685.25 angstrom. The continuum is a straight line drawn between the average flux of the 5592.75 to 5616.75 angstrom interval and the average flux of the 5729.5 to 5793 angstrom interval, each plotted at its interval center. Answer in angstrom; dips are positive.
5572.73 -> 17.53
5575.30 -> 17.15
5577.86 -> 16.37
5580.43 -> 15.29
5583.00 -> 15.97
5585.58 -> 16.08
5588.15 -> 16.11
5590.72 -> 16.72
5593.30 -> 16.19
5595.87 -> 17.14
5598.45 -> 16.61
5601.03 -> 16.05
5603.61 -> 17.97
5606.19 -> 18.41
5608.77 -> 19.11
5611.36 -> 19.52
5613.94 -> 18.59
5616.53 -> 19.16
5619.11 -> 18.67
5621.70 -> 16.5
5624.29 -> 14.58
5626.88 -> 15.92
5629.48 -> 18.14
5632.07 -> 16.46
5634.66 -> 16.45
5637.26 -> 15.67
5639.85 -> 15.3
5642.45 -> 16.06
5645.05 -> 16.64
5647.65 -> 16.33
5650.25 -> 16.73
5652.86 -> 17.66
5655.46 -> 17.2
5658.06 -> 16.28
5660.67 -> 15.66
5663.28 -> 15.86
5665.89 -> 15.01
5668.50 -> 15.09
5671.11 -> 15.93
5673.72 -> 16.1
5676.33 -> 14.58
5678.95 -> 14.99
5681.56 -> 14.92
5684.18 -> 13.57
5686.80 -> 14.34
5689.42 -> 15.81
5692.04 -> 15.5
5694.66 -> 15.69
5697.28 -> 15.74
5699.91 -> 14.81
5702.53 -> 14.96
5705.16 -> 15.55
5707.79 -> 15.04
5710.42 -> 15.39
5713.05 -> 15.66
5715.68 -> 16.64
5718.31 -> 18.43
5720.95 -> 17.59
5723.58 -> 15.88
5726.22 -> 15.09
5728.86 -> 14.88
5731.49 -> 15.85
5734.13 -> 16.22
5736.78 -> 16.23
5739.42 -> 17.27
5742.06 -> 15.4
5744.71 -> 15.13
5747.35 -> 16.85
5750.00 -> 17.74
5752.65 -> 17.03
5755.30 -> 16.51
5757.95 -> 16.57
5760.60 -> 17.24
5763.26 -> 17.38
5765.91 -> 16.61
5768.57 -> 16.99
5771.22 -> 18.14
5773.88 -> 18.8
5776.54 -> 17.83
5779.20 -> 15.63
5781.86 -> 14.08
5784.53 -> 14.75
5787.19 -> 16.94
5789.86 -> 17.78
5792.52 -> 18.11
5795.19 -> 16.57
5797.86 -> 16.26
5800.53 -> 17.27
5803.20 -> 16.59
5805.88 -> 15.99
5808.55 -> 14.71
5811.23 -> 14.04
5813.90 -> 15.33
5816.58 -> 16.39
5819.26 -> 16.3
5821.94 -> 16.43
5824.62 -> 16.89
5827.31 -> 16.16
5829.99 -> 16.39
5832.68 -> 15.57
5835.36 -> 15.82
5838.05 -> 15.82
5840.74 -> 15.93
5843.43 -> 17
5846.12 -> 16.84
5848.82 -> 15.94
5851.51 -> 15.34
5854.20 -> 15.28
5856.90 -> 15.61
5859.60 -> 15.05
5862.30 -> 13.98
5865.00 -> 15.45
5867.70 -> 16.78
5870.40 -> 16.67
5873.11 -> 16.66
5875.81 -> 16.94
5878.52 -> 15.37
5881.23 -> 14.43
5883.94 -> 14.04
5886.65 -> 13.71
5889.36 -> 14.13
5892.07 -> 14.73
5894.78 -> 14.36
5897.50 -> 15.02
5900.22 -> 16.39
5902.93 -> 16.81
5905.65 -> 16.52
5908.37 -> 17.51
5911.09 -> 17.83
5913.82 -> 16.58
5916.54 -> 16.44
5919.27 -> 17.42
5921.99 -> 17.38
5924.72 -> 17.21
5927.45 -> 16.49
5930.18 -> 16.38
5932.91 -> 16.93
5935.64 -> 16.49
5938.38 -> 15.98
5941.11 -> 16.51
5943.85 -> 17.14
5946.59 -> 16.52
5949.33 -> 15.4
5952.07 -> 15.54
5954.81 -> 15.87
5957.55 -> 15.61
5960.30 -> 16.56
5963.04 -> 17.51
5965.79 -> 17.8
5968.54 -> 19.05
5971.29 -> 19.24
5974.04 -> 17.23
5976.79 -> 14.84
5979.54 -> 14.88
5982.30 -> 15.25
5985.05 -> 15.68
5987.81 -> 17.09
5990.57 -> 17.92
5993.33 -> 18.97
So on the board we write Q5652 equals 5.86 angstrom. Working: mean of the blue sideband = 17.9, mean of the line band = 15.9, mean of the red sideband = 16.7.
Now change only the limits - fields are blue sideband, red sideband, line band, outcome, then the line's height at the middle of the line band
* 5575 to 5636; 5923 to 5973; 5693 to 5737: 2.9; 17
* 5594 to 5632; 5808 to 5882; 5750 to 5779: -1.5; 16.4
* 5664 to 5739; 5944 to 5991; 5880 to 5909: 2.0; 16.3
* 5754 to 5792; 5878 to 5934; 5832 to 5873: 1.2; 16.3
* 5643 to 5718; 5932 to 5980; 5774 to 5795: -0.7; 16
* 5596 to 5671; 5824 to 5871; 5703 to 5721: 0.3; 16.5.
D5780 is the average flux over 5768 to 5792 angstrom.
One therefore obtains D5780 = 16.8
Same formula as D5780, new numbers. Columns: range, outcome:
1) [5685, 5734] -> 15.7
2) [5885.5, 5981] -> 16.4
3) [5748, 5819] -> 16.6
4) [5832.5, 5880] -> 15.9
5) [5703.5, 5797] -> 16.5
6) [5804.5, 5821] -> 15.5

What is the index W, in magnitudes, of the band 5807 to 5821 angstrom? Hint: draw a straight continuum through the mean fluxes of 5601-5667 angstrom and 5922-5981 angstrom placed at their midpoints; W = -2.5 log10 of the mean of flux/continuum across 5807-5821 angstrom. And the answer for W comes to 0.09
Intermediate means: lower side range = 16.9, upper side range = 16.6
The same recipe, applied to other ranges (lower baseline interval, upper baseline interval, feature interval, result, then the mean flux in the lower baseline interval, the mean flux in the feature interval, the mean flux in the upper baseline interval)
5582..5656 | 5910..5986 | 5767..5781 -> -0.03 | 17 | 17.4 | 16.6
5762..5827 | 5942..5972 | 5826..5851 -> 0.03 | 16.5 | 16.1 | 16.9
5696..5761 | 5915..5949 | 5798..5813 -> 0.04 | 16.1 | 15.8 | 16.7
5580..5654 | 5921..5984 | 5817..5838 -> 0.03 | 16.9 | 16.2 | 16.6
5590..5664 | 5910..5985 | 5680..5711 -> 0.12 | 17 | 15.1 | 16.6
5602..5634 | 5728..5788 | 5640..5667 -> 0.07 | 17.7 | 16.3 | 16.5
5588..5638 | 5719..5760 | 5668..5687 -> 0.12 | 17.2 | 15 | 16.3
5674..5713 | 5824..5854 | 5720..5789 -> -0.07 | 15.1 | 16.5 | 16.1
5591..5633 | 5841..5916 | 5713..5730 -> 0.02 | 17.4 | 16.4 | 15.8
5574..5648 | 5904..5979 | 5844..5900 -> 0.10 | 16.9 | 15.4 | 16.8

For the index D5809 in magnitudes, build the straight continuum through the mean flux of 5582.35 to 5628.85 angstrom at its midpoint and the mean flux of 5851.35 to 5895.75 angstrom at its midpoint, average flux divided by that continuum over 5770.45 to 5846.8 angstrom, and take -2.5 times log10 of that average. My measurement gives -0.04 mag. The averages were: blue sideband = 17.2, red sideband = 15.2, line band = 16.3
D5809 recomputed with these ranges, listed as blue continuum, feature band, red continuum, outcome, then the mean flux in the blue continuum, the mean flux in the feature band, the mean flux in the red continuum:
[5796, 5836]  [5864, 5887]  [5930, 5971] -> 0.046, 16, 15.6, 16.7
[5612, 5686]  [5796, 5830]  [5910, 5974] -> 0.036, 16.2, 16.1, 16.9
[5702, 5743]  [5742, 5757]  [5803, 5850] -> -0.034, 16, 16.5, 16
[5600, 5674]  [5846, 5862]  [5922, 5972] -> 0.088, 16.8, 15.5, 16.8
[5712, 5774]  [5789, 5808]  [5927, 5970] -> -0.013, 16.6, 16.8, 16.6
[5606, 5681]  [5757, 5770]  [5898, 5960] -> -0.026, 16.6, 17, 16.6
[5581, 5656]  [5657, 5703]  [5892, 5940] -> 0.107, 16.9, 15.3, 16.5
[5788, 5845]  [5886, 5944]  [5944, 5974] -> 0.029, 16.3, 16.3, 16.9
